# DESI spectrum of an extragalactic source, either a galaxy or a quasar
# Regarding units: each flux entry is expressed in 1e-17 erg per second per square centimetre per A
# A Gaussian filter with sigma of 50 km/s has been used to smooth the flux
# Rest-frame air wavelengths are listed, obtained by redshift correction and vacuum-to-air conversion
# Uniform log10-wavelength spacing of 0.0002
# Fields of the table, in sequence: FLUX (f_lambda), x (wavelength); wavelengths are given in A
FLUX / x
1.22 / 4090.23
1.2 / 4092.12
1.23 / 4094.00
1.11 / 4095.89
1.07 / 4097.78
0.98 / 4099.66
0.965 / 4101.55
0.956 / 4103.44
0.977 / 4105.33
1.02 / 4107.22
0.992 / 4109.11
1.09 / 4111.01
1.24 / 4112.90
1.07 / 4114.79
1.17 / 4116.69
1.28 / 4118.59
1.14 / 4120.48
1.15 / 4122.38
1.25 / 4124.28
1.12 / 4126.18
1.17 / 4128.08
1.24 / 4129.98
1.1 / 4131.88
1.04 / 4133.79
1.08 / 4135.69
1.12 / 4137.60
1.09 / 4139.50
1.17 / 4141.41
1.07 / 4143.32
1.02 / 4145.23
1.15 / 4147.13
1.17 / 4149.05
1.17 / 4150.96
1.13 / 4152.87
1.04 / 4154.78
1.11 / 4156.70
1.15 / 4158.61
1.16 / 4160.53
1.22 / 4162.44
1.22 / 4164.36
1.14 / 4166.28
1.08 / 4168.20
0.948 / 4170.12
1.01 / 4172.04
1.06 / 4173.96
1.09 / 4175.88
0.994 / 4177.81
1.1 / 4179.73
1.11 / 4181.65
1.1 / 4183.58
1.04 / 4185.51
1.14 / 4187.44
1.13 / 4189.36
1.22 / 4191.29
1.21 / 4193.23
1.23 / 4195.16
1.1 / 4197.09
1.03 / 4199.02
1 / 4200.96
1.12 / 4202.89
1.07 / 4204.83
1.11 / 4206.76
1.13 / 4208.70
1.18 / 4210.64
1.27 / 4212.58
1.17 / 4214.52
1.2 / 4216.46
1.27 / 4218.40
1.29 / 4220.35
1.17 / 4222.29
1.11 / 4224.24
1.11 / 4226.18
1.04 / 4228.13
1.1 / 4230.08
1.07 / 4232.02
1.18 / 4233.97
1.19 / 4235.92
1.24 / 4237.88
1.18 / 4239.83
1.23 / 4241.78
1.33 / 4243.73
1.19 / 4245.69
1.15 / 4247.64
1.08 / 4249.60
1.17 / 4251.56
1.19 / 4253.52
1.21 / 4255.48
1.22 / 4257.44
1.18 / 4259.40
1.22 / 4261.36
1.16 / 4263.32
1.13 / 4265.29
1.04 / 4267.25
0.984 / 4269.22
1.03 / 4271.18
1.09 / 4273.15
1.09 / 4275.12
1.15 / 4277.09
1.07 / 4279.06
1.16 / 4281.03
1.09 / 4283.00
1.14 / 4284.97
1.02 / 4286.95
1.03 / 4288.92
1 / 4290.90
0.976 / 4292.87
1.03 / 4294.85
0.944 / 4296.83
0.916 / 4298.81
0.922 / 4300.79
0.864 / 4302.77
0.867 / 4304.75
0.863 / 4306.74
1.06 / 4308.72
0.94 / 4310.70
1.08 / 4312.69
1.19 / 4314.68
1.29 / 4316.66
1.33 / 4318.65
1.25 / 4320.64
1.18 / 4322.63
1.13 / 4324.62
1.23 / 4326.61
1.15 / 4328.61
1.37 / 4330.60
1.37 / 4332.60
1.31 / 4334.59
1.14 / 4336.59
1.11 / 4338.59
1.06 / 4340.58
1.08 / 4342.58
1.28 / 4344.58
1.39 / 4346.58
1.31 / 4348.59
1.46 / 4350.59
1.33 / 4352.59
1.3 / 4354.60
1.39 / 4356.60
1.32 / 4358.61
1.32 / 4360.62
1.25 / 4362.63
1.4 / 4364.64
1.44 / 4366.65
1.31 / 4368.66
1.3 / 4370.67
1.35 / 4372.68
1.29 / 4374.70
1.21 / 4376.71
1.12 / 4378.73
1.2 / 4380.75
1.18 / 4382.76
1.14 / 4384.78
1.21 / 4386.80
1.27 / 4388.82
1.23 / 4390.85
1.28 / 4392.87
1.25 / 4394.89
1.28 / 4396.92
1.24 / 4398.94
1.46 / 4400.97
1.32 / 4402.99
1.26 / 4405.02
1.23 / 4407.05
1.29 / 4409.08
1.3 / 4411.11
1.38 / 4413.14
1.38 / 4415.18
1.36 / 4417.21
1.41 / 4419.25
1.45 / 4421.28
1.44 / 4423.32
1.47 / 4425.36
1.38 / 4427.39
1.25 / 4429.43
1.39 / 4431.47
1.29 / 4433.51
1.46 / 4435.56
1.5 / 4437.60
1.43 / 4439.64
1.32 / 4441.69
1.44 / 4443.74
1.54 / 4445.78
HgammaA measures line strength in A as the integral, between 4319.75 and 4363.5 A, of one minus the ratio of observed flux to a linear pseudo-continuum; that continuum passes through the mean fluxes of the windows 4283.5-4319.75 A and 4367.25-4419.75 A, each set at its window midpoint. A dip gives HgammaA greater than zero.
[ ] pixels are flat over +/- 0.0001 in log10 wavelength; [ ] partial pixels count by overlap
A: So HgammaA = -4.8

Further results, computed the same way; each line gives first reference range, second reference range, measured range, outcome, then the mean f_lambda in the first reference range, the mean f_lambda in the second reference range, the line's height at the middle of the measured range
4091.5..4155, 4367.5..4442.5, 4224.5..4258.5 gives 0.8 A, 1.11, 1.31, 1.2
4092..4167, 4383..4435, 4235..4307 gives 7.4 A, 1.12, 1.32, 1.22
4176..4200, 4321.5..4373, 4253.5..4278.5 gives 1.4 A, 1.12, 1.28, 1.2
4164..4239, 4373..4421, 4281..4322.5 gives 5.5 A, 1.13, 1.28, 1.2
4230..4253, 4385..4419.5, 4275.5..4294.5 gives 2.2 A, 1.18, 1.3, 1.21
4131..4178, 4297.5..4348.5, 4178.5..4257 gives -2.7 A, 1.1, 1.14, 1.12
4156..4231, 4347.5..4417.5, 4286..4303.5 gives 3.6 A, 1.13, 1.3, 1.22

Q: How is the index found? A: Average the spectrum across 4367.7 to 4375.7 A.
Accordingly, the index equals 1.31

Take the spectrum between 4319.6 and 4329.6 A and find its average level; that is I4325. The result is 1.19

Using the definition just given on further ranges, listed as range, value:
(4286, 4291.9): 1.02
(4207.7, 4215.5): 1.19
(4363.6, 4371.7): 1.36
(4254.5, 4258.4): 1.21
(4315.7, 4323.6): 1.26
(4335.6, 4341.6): 1.1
